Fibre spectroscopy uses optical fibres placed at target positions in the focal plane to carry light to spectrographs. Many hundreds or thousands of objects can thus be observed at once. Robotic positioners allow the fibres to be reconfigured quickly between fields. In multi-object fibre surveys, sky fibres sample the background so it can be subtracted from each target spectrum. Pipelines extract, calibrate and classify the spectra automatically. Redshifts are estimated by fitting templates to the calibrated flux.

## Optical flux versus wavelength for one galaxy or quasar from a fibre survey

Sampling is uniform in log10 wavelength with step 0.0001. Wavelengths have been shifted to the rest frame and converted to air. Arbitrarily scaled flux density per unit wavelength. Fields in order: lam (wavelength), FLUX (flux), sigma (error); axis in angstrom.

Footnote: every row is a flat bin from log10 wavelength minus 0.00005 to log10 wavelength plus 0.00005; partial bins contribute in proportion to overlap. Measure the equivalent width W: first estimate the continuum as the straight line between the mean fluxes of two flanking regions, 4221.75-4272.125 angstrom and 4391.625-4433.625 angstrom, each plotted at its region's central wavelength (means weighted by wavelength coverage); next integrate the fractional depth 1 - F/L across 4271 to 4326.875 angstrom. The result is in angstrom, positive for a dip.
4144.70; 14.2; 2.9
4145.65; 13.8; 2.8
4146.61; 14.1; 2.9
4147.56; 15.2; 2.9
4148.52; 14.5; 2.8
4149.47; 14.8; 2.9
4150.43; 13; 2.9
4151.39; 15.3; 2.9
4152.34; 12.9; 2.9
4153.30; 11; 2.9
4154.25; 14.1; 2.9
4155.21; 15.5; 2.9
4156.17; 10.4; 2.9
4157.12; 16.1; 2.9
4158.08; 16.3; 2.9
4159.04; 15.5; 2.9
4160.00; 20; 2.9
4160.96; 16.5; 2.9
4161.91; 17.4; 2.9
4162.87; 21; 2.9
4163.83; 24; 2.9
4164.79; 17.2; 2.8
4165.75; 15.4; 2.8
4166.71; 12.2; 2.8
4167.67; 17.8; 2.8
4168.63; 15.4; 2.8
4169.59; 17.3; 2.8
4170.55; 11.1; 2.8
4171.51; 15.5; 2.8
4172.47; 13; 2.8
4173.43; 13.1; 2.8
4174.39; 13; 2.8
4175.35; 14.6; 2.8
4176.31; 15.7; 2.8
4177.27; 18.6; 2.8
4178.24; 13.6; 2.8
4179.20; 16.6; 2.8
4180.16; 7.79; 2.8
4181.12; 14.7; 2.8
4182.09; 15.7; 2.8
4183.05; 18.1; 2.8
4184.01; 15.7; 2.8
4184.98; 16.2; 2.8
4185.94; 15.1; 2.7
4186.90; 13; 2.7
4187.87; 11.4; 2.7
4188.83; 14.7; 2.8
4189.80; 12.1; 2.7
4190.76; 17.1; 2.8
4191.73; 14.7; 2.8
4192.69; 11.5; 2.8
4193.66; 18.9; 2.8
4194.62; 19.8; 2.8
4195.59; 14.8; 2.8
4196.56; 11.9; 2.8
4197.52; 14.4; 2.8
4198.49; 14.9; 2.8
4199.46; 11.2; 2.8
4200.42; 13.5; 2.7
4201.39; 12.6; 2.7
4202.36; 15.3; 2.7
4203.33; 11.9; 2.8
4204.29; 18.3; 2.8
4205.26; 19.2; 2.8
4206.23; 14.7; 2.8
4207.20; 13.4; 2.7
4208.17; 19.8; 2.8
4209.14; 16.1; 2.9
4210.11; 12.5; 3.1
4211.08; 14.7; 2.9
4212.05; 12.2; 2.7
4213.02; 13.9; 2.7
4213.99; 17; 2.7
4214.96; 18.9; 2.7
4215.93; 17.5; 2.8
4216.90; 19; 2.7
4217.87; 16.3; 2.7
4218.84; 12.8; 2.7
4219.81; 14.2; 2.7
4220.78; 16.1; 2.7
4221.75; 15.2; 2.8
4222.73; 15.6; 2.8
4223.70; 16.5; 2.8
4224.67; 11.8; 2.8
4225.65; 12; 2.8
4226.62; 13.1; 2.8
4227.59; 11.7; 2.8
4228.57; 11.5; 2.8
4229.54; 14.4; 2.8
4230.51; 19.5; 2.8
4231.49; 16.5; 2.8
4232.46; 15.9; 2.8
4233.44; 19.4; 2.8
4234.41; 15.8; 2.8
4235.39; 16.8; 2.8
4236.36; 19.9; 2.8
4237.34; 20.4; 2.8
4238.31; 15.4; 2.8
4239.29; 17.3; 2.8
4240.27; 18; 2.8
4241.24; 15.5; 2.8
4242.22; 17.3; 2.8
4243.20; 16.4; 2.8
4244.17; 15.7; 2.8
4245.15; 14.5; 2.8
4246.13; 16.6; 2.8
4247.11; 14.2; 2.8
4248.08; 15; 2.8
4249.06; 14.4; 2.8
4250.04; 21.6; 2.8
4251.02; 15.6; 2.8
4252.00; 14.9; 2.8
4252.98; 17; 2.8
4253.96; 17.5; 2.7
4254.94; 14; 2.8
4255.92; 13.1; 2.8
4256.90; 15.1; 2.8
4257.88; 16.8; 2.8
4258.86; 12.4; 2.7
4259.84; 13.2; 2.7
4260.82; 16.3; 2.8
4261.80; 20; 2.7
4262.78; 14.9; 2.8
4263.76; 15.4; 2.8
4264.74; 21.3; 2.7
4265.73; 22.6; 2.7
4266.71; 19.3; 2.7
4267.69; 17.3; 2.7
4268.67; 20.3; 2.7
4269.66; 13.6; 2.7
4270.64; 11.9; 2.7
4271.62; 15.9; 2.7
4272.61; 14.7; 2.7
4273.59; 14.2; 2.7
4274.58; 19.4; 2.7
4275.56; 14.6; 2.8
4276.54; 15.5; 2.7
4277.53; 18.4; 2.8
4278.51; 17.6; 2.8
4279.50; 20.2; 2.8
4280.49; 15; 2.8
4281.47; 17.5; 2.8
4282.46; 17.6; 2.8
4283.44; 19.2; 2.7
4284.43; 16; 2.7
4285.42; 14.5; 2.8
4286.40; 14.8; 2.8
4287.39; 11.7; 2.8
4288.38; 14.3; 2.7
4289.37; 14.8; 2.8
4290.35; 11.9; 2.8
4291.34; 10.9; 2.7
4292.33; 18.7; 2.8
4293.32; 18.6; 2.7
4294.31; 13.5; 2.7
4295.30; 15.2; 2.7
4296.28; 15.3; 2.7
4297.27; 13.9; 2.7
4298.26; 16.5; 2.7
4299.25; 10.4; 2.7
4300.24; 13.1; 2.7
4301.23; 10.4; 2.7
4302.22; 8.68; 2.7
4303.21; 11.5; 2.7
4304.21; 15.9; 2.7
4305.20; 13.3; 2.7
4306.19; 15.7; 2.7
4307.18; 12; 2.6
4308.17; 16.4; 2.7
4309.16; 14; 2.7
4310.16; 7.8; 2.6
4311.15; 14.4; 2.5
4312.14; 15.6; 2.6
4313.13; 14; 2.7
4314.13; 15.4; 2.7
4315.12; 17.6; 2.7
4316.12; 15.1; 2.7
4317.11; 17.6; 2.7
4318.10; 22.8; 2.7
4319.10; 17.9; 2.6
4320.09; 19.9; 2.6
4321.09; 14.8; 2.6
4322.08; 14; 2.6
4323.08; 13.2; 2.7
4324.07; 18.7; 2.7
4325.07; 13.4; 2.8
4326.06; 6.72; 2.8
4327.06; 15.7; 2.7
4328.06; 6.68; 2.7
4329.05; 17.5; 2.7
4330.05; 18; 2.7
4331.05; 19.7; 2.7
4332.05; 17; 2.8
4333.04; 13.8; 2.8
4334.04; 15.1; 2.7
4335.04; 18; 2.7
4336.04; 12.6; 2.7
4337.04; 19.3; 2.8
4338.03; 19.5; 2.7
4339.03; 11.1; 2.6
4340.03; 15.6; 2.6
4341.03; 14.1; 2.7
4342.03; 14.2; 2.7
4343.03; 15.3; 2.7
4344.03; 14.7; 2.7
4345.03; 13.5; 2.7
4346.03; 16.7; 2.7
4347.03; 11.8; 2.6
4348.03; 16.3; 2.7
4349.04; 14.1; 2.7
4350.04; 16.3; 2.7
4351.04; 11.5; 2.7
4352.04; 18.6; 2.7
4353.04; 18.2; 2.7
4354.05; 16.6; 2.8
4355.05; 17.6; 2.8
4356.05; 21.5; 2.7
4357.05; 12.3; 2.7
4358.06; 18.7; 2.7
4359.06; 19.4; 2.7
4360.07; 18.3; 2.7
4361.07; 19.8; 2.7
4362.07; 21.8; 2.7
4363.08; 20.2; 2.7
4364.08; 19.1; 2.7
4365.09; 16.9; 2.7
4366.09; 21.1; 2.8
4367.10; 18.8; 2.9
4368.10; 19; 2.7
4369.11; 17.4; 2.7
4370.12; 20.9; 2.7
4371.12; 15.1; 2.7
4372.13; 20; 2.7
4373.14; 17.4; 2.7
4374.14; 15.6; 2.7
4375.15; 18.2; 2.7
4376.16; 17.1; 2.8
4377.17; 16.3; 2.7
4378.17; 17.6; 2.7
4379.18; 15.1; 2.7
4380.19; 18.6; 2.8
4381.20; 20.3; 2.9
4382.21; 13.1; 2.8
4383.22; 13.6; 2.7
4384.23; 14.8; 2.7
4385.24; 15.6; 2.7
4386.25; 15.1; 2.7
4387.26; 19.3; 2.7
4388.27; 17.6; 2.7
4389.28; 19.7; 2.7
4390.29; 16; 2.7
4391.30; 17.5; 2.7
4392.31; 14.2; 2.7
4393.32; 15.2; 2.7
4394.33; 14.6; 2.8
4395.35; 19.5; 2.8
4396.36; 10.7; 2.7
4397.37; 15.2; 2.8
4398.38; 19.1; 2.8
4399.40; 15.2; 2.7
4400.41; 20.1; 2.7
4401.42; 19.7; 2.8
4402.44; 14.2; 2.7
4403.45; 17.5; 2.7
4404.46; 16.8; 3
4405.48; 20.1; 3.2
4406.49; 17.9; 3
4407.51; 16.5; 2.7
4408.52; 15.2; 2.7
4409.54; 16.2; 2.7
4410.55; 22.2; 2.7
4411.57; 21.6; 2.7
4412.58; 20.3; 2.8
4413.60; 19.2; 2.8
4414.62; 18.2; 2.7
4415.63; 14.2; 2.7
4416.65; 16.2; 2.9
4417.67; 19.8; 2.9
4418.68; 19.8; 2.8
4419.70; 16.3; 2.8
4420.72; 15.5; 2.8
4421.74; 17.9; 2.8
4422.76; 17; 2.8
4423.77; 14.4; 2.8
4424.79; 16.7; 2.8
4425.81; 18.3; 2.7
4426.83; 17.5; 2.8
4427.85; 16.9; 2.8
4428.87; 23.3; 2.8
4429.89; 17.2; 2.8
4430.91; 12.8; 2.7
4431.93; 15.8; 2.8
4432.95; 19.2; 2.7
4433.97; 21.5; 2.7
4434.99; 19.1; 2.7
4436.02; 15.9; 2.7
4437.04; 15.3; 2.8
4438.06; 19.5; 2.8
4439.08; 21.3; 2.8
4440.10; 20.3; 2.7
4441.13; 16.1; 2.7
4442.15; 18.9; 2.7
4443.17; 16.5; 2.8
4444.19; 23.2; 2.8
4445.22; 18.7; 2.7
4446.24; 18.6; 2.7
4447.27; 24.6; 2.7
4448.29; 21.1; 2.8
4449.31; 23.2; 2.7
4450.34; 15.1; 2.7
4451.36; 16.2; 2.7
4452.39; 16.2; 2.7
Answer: 4.9 angstrom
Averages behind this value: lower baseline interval 16.1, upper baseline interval 17.3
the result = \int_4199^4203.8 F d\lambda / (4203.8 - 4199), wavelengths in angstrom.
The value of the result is 12.9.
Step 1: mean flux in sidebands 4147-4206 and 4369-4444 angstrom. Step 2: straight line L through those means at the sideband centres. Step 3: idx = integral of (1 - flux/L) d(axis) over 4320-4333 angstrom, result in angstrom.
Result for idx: 1.4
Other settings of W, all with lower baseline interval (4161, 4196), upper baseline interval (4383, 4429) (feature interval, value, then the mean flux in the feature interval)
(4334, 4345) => 0.9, 15.3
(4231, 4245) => -1.1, 17.1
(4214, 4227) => 0.3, 15.4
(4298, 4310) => 2.5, 12.9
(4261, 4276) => -0.8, 17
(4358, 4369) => -1.6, 19.3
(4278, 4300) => 1.3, 15.3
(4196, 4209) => 0.7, 14.7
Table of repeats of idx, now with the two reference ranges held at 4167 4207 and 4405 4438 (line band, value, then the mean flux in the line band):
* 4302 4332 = 2.79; 14.9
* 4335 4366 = 0.46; 16.6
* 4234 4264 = -1.24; 16.2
